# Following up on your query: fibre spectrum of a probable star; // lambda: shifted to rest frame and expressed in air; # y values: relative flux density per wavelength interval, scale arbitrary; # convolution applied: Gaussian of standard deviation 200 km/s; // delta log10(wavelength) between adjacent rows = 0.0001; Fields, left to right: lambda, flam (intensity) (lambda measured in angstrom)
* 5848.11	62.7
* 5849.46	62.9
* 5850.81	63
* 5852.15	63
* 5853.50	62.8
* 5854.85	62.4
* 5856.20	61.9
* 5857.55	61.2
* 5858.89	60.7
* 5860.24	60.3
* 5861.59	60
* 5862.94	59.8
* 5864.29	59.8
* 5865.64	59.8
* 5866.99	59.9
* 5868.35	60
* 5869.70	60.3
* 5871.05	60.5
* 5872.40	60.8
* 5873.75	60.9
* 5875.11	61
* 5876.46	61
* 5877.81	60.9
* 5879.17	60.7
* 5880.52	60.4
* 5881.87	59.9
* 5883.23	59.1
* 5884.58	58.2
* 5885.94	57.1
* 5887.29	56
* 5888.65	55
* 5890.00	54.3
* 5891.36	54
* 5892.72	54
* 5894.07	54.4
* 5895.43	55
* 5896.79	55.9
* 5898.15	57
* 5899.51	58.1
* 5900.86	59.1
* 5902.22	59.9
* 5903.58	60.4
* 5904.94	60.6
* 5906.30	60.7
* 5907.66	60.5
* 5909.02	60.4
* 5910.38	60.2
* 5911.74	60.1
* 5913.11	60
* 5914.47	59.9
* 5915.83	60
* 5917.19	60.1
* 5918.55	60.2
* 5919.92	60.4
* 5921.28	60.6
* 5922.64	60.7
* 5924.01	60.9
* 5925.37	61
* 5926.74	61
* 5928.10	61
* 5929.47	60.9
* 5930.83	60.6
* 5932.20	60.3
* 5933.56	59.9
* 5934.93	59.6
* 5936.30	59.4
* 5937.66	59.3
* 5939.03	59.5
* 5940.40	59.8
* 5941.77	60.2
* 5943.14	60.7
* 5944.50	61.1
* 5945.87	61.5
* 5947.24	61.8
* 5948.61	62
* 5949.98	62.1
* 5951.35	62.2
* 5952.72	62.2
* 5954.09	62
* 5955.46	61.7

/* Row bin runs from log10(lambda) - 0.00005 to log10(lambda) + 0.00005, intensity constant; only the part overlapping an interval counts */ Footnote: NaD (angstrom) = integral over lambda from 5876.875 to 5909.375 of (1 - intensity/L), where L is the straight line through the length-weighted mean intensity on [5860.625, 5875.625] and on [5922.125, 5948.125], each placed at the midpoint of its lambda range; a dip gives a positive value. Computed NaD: 1.3 angstrom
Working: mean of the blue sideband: 60.2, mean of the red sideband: 60.5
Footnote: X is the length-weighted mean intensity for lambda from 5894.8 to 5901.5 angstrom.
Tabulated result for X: 57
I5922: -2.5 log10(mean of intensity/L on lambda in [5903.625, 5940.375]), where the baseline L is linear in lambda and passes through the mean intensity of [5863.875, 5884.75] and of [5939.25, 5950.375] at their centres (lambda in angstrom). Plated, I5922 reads 0.01 mag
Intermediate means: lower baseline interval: 60.3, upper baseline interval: 61.1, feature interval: 60.3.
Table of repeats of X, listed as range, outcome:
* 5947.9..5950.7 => 62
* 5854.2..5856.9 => 62.1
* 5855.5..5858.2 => 61.5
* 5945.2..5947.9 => 61.6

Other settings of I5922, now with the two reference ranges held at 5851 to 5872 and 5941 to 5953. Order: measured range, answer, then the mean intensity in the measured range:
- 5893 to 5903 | 0.08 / 57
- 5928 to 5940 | 0.03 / 60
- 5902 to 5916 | 0.02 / 60.2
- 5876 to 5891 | 0.05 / 58.3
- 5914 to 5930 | 0.01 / 60.6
